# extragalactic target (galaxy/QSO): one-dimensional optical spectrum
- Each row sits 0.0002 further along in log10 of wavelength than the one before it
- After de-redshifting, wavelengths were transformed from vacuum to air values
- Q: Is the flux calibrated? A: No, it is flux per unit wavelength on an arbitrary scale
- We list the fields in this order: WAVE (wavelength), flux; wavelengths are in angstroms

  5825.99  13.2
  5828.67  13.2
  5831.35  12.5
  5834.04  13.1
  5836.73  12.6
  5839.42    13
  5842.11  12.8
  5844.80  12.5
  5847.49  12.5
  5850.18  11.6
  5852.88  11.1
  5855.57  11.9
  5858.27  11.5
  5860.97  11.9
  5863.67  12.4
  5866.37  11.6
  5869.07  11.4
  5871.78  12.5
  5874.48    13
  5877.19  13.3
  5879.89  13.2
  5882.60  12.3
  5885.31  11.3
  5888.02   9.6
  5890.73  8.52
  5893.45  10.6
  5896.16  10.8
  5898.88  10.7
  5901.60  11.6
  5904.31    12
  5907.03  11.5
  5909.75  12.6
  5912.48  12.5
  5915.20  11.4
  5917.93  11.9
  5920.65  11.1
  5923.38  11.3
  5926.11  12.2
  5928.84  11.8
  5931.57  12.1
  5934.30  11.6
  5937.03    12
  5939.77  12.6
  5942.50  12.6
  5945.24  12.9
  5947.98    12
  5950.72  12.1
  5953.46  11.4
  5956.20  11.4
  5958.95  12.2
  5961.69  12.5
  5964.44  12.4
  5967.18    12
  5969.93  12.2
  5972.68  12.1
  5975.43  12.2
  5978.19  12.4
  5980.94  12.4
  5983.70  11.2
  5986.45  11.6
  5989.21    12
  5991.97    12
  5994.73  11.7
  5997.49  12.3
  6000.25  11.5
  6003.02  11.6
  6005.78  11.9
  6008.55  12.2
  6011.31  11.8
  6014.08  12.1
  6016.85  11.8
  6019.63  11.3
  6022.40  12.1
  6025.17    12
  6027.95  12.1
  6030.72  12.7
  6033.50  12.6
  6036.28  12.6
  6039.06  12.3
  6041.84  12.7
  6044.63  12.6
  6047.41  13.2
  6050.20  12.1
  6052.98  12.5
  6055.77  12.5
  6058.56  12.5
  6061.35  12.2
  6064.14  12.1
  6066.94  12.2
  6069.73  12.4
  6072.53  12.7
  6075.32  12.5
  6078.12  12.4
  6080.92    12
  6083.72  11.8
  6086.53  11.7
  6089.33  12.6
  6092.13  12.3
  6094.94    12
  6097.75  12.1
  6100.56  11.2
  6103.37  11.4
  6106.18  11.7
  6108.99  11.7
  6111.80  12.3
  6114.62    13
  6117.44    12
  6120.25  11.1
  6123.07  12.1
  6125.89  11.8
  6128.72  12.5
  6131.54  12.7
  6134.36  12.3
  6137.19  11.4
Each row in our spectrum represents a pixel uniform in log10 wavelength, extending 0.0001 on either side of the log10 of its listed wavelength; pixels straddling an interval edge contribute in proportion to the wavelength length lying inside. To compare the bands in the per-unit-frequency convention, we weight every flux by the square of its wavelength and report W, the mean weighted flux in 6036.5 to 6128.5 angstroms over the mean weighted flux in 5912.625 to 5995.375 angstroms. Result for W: 1.1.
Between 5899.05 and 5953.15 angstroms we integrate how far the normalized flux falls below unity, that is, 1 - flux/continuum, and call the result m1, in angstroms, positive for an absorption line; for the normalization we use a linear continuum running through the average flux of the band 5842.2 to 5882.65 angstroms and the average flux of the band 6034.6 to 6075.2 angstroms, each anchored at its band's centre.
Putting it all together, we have 1.5 angstroms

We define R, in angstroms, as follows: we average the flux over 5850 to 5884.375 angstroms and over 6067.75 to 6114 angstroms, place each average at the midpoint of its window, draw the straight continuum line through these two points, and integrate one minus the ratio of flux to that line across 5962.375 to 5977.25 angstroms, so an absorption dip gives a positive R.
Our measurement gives -0.1 angstroms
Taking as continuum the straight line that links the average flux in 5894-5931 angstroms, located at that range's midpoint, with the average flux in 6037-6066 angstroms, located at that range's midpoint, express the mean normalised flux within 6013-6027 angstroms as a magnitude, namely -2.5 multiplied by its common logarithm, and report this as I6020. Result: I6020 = 0.04 mag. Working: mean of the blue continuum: 11.6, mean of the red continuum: 12.5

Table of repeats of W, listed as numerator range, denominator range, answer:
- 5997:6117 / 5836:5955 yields 1.08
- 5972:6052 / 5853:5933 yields 1.08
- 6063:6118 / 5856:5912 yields 1.12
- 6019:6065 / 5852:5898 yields 1.13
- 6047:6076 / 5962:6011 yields 1.06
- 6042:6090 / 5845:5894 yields 1.13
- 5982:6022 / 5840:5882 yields 1.01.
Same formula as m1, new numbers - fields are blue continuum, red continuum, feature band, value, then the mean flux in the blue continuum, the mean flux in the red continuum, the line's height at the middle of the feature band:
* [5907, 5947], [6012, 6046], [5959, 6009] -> 0.5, 12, 12.2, 12.1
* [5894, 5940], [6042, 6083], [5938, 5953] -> -0.7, 11.7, 12.4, 11.8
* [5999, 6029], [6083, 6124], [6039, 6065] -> -1.3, 11.9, 11.9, 11.9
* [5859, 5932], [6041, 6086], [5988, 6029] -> 0.9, 11.7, 12.4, 12.1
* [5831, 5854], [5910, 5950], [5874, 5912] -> 2.2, 12.4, 12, 12.2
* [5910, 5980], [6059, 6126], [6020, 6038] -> -0.3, 12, 12.1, 12.1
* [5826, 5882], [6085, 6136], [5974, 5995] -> 0.4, 12.4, 12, 12.2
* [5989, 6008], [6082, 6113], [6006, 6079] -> -2.7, 11.9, 11.9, 11.9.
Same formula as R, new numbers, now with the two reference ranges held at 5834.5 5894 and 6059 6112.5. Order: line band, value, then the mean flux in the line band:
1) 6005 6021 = 0.22 angstroms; 11.8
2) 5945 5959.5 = 0.06 angstroms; 11.9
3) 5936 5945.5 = -0.43 angstroms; 12.5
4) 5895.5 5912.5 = 0.41 angstroms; 11.6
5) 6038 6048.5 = -0.57 angstroms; 12.7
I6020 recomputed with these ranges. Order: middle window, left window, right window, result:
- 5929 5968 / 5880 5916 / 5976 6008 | -0.05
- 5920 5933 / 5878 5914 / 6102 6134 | -0.03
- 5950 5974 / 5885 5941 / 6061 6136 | -0.04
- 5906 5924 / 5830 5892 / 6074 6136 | 0.02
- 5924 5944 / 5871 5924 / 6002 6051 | -0.03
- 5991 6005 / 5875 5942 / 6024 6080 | 0.03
